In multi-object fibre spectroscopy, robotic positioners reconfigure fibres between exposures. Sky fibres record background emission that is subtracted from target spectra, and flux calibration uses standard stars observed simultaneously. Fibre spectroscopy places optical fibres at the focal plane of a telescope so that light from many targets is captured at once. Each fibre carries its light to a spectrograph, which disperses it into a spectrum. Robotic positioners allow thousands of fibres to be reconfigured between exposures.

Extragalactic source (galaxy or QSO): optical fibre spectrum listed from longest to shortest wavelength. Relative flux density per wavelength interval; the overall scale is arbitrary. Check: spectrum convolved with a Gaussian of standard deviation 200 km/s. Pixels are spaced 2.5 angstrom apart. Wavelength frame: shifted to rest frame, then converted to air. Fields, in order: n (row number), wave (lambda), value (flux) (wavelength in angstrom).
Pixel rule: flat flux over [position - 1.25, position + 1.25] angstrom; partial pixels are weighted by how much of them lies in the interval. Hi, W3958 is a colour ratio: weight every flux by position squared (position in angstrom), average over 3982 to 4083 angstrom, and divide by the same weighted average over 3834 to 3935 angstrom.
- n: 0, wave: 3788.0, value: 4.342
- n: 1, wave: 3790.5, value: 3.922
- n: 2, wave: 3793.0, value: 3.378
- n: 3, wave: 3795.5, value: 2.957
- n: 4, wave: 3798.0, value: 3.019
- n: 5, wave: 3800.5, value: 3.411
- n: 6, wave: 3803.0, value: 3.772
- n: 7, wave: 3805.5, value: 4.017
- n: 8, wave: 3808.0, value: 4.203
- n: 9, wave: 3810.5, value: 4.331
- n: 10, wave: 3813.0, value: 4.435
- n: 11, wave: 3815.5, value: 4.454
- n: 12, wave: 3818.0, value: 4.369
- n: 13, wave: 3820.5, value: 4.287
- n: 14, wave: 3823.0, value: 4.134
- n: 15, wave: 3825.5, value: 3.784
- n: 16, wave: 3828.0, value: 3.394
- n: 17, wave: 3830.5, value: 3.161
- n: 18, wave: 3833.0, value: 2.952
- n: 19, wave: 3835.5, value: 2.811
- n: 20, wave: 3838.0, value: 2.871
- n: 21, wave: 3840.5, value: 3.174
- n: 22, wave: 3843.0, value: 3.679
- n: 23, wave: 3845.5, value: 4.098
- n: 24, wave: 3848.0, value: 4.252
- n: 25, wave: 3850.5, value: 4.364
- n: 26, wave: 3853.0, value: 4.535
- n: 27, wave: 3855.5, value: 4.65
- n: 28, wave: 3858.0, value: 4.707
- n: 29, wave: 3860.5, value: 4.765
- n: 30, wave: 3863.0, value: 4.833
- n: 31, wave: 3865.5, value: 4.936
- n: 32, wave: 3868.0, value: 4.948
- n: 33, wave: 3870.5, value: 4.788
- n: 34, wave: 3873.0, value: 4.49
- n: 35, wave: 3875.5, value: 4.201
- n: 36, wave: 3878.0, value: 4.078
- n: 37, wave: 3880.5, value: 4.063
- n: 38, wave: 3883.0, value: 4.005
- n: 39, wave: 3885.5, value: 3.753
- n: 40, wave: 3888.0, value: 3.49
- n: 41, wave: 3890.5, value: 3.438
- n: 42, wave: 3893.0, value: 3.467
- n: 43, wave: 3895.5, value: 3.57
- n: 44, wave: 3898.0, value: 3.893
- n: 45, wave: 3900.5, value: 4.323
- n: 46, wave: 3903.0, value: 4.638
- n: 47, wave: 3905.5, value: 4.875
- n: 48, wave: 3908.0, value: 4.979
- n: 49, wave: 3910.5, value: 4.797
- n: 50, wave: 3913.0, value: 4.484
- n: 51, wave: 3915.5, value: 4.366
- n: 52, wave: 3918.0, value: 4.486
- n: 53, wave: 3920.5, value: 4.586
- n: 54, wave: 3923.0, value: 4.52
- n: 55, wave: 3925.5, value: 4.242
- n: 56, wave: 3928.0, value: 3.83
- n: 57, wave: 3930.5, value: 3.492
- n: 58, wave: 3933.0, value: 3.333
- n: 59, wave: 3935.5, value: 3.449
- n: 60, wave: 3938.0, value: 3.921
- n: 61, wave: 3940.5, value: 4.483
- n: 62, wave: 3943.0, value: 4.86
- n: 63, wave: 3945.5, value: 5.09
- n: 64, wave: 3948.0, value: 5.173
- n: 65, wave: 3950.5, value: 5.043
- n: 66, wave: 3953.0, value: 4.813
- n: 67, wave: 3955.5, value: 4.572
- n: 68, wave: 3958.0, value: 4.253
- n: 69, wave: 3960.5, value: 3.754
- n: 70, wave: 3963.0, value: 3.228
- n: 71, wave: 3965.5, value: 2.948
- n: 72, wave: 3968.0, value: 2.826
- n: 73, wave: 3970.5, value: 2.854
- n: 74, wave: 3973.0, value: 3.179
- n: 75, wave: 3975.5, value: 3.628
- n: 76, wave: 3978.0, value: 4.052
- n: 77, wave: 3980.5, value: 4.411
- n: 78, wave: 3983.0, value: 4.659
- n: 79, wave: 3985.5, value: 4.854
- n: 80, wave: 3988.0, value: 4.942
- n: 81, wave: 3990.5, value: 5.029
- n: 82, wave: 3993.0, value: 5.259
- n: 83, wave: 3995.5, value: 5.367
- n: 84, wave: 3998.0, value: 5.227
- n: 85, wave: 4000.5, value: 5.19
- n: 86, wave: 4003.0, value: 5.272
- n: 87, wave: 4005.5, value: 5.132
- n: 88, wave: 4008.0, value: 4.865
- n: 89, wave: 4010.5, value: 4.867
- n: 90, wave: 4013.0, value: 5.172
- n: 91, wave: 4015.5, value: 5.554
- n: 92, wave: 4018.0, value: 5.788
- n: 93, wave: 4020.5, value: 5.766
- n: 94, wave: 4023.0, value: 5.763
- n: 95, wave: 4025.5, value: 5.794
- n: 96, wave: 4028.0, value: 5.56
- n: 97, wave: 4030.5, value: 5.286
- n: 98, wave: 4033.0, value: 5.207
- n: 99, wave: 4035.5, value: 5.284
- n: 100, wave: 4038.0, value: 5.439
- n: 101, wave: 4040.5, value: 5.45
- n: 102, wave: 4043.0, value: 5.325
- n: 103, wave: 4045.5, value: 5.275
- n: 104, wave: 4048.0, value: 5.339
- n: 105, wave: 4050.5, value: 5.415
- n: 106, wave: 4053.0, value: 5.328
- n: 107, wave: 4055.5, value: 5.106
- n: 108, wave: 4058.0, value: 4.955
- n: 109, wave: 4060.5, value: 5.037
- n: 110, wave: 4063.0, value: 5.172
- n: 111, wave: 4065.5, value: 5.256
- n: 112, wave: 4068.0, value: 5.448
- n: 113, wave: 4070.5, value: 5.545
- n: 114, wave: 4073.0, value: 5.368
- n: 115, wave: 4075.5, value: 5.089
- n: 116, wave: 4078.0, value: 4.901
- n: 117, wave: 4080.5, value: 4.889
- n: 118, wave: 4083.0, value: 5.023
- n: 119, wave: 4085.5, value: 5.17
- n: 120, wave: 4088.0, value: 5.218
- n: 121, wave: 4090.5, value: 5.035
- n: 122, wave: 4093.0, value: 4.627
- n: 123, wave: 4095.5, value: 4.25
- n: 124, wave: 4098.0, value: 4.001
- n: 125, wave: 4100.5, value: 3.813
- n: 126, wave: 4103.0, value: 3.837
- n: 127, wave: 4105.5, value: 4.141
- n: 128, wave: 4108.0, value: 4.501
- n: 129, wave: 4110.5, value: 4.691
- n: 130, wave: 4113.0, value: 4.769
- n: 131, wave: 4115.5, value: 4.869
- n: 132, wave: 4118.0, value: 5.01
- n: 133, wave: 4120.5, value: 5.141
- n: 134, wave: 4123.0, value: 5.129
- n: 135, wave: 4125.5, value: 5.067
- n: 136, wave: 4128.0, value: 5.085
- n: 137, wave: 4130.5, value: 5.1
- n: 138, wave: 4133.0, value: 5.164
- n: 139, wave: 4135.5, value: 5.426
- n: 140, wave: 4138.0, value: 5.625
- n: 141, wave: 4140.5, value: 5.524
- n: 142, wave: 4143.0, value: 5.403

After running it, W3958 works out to 1.4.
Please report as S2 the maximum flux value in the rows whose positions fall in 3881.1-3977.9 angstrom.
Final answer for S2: 5.173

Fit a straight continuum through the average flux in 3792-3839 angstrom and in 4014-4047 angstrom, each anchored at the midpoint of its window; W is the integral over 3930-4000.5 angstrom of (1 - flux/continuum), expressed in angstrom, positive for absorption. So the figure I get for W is 9.7 angstrom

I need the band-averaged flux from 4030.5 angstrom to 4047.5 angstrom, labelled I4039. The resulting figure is 5.33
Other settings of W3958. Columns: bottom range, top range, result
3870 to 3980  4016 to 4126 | 1.33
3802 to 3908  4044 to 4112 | 1.34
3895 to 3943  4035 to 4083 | 1.32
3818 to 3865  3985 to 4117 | 1.43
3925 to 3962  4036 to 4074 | 1.31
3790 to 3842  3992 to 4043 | 1.63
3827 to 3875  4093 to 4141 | 1.34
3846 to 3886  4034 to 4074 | 1.30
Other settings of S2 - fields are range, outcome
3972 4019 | 5.788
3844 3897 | 4.948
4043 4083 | 5.545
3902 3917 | 4.979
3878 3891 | 4.078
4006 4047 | 5.794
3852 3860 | 4.707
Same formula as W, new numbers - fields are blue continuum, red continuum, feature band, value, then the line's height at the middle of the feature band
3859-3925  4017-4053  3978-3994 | 0.9 angstrom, 5.08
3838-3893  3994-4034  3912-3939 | 3.5 angstrom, 4.67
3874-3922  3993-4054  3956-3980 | 6.7 angstrom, 4.84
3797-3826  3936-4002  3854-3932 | -2.0 angstrom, 4.2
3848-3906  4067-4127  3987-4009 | -2.7 angstrom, 4.58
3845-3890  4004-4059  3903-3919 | -0.1 angstrom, 4.63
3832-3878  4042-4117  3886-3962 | 2.4 angstrom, 4.4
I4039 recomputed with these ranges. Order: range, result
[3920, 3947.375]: 4.18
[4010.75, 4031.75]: 5.55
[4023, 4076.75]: 5.33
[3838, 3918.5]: 4.26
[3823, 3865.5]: 3.92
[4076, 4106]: 4.6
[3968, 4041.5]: 4.96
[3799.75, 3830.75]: 4.02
